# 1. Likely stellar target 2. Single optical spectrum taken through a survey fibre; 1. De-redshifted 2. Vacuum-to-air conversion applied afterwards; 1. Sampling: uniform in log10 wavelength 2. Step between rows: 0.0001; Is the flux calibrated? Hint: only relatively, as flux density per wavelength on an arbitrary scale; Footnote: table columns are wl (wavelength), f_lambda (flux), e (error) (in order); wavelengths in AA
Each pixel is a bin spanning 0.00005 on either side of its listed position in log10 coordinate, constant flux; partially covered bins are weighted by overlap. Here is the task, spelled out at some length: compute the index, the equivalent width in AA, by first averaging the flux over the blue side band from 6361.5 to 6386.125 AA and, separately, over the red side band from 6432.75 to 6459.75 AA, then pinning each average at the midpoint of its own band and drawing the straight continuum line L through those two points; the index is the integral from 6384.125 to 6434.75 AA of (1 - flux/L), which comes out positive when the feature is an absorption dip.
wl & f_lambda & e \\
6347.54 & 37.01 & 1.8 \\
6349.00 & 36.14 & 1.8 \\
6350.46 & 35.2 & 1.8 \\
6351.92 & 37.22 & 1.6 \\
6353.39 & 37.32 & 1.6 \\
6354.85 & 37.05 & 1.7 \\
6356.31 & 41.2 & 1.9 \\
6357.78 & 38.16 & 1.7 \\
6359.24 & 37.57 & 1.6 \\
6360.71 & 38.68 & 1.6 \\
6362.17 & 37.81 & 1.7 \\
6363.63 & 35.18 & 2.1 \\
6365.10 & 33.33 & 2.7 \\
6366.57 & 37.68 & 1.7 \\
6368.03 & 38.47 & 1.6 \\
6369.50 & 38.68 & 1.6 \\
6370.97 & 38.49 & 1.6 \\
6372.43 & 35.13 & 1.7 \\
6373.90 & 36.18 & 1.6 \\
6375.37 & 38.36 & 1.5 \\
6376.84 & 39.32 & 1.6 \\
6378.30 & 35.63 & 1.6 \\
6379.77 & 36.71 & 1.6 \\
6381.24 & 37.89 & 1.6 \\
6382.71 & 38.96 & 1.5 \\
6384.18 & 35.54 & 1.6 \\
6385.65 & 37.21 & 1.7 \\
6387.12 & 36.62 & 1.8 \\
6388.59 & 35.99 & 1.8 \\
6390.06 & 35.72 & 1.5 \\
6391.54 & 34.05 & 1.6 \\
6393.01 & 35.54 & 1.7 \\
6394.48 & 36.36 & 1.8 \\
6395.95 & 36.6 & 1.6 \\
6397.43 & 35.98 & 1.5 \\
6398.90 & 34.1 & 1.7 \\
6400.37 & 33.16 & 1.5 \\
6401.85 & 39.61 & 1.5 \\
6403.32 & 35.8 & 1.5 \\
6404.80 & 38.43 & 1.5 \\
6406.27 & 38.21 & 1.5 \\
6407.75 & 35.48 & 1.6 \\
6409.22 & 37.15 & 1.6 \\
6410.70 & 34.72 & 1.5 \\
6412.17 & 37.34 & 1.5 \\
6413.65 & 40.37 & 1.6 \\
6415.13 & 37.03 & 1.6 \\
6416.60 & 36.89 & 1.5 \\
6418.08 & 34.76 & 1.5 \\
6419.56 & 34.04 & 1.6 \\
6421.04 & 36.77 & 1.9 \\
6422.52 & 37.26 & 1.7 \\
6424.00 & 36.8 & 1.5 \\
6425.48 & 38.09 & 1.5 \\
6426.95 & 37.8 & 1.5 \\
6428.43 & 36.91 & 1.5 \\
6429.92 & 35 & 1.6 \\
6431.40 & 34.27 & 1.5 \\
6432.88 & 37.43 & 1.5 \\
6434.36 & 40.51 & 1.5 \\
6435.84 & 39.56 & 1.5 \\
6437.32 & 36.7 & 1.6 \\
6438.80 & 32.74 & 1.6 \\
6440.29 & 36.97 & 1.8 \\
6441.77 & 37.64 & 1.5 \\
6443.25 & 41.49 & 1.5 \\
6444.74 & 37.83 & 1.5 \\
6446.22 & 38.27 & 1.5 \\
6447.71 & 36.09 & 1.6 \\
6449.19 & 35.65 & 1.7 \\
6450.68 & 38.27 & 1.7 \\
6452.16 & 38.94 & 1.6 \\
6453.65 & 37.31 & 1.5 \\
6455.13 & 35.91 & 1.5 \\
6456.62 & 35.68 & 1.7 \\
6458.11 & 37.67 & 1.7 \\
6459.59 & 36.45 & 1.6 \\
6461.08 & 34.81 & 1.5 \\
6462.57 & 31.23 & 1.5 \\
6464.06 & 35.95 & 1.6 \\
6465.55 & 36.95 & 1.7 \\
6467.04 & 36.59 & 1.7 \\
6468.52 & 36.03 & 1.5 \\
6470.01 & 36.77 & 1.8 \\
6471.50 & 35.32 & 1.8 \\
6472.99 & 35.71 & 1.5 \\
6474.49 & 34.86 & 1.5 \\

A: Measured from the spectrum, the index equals 1.1 AA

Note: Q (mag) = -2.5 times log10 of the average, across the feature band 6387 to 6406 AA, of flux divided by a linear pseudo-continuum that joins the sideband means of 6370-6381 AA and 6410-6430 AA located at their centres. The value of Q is 0.03 mag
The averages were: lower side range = 37.2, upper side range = 36.8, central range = 36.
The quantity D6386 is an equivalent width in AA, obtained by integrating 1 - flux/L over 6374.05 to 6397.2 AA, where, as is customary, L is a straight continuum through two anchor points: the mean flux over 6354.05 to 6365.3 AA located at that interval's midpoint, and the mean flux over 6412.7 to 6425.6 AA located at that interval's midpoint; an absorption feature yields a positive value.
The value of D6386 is 0.4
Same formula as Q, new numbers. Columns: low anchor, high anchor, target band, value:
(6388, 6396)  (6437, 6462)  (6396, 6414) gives -0.02 mag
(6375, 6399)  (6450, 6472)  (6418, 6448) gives -0.02 mag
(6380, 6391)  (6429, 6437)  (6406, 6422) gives 0.02 mag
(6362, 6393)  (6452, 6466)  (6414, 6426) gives -0.01 mag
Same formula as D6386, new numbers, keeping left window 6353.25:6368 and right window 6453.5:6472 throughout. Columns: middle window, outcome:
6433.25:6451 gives -0.7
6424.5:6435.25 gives -0.2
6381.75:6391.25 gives 0.1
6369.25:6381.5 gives 0.0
